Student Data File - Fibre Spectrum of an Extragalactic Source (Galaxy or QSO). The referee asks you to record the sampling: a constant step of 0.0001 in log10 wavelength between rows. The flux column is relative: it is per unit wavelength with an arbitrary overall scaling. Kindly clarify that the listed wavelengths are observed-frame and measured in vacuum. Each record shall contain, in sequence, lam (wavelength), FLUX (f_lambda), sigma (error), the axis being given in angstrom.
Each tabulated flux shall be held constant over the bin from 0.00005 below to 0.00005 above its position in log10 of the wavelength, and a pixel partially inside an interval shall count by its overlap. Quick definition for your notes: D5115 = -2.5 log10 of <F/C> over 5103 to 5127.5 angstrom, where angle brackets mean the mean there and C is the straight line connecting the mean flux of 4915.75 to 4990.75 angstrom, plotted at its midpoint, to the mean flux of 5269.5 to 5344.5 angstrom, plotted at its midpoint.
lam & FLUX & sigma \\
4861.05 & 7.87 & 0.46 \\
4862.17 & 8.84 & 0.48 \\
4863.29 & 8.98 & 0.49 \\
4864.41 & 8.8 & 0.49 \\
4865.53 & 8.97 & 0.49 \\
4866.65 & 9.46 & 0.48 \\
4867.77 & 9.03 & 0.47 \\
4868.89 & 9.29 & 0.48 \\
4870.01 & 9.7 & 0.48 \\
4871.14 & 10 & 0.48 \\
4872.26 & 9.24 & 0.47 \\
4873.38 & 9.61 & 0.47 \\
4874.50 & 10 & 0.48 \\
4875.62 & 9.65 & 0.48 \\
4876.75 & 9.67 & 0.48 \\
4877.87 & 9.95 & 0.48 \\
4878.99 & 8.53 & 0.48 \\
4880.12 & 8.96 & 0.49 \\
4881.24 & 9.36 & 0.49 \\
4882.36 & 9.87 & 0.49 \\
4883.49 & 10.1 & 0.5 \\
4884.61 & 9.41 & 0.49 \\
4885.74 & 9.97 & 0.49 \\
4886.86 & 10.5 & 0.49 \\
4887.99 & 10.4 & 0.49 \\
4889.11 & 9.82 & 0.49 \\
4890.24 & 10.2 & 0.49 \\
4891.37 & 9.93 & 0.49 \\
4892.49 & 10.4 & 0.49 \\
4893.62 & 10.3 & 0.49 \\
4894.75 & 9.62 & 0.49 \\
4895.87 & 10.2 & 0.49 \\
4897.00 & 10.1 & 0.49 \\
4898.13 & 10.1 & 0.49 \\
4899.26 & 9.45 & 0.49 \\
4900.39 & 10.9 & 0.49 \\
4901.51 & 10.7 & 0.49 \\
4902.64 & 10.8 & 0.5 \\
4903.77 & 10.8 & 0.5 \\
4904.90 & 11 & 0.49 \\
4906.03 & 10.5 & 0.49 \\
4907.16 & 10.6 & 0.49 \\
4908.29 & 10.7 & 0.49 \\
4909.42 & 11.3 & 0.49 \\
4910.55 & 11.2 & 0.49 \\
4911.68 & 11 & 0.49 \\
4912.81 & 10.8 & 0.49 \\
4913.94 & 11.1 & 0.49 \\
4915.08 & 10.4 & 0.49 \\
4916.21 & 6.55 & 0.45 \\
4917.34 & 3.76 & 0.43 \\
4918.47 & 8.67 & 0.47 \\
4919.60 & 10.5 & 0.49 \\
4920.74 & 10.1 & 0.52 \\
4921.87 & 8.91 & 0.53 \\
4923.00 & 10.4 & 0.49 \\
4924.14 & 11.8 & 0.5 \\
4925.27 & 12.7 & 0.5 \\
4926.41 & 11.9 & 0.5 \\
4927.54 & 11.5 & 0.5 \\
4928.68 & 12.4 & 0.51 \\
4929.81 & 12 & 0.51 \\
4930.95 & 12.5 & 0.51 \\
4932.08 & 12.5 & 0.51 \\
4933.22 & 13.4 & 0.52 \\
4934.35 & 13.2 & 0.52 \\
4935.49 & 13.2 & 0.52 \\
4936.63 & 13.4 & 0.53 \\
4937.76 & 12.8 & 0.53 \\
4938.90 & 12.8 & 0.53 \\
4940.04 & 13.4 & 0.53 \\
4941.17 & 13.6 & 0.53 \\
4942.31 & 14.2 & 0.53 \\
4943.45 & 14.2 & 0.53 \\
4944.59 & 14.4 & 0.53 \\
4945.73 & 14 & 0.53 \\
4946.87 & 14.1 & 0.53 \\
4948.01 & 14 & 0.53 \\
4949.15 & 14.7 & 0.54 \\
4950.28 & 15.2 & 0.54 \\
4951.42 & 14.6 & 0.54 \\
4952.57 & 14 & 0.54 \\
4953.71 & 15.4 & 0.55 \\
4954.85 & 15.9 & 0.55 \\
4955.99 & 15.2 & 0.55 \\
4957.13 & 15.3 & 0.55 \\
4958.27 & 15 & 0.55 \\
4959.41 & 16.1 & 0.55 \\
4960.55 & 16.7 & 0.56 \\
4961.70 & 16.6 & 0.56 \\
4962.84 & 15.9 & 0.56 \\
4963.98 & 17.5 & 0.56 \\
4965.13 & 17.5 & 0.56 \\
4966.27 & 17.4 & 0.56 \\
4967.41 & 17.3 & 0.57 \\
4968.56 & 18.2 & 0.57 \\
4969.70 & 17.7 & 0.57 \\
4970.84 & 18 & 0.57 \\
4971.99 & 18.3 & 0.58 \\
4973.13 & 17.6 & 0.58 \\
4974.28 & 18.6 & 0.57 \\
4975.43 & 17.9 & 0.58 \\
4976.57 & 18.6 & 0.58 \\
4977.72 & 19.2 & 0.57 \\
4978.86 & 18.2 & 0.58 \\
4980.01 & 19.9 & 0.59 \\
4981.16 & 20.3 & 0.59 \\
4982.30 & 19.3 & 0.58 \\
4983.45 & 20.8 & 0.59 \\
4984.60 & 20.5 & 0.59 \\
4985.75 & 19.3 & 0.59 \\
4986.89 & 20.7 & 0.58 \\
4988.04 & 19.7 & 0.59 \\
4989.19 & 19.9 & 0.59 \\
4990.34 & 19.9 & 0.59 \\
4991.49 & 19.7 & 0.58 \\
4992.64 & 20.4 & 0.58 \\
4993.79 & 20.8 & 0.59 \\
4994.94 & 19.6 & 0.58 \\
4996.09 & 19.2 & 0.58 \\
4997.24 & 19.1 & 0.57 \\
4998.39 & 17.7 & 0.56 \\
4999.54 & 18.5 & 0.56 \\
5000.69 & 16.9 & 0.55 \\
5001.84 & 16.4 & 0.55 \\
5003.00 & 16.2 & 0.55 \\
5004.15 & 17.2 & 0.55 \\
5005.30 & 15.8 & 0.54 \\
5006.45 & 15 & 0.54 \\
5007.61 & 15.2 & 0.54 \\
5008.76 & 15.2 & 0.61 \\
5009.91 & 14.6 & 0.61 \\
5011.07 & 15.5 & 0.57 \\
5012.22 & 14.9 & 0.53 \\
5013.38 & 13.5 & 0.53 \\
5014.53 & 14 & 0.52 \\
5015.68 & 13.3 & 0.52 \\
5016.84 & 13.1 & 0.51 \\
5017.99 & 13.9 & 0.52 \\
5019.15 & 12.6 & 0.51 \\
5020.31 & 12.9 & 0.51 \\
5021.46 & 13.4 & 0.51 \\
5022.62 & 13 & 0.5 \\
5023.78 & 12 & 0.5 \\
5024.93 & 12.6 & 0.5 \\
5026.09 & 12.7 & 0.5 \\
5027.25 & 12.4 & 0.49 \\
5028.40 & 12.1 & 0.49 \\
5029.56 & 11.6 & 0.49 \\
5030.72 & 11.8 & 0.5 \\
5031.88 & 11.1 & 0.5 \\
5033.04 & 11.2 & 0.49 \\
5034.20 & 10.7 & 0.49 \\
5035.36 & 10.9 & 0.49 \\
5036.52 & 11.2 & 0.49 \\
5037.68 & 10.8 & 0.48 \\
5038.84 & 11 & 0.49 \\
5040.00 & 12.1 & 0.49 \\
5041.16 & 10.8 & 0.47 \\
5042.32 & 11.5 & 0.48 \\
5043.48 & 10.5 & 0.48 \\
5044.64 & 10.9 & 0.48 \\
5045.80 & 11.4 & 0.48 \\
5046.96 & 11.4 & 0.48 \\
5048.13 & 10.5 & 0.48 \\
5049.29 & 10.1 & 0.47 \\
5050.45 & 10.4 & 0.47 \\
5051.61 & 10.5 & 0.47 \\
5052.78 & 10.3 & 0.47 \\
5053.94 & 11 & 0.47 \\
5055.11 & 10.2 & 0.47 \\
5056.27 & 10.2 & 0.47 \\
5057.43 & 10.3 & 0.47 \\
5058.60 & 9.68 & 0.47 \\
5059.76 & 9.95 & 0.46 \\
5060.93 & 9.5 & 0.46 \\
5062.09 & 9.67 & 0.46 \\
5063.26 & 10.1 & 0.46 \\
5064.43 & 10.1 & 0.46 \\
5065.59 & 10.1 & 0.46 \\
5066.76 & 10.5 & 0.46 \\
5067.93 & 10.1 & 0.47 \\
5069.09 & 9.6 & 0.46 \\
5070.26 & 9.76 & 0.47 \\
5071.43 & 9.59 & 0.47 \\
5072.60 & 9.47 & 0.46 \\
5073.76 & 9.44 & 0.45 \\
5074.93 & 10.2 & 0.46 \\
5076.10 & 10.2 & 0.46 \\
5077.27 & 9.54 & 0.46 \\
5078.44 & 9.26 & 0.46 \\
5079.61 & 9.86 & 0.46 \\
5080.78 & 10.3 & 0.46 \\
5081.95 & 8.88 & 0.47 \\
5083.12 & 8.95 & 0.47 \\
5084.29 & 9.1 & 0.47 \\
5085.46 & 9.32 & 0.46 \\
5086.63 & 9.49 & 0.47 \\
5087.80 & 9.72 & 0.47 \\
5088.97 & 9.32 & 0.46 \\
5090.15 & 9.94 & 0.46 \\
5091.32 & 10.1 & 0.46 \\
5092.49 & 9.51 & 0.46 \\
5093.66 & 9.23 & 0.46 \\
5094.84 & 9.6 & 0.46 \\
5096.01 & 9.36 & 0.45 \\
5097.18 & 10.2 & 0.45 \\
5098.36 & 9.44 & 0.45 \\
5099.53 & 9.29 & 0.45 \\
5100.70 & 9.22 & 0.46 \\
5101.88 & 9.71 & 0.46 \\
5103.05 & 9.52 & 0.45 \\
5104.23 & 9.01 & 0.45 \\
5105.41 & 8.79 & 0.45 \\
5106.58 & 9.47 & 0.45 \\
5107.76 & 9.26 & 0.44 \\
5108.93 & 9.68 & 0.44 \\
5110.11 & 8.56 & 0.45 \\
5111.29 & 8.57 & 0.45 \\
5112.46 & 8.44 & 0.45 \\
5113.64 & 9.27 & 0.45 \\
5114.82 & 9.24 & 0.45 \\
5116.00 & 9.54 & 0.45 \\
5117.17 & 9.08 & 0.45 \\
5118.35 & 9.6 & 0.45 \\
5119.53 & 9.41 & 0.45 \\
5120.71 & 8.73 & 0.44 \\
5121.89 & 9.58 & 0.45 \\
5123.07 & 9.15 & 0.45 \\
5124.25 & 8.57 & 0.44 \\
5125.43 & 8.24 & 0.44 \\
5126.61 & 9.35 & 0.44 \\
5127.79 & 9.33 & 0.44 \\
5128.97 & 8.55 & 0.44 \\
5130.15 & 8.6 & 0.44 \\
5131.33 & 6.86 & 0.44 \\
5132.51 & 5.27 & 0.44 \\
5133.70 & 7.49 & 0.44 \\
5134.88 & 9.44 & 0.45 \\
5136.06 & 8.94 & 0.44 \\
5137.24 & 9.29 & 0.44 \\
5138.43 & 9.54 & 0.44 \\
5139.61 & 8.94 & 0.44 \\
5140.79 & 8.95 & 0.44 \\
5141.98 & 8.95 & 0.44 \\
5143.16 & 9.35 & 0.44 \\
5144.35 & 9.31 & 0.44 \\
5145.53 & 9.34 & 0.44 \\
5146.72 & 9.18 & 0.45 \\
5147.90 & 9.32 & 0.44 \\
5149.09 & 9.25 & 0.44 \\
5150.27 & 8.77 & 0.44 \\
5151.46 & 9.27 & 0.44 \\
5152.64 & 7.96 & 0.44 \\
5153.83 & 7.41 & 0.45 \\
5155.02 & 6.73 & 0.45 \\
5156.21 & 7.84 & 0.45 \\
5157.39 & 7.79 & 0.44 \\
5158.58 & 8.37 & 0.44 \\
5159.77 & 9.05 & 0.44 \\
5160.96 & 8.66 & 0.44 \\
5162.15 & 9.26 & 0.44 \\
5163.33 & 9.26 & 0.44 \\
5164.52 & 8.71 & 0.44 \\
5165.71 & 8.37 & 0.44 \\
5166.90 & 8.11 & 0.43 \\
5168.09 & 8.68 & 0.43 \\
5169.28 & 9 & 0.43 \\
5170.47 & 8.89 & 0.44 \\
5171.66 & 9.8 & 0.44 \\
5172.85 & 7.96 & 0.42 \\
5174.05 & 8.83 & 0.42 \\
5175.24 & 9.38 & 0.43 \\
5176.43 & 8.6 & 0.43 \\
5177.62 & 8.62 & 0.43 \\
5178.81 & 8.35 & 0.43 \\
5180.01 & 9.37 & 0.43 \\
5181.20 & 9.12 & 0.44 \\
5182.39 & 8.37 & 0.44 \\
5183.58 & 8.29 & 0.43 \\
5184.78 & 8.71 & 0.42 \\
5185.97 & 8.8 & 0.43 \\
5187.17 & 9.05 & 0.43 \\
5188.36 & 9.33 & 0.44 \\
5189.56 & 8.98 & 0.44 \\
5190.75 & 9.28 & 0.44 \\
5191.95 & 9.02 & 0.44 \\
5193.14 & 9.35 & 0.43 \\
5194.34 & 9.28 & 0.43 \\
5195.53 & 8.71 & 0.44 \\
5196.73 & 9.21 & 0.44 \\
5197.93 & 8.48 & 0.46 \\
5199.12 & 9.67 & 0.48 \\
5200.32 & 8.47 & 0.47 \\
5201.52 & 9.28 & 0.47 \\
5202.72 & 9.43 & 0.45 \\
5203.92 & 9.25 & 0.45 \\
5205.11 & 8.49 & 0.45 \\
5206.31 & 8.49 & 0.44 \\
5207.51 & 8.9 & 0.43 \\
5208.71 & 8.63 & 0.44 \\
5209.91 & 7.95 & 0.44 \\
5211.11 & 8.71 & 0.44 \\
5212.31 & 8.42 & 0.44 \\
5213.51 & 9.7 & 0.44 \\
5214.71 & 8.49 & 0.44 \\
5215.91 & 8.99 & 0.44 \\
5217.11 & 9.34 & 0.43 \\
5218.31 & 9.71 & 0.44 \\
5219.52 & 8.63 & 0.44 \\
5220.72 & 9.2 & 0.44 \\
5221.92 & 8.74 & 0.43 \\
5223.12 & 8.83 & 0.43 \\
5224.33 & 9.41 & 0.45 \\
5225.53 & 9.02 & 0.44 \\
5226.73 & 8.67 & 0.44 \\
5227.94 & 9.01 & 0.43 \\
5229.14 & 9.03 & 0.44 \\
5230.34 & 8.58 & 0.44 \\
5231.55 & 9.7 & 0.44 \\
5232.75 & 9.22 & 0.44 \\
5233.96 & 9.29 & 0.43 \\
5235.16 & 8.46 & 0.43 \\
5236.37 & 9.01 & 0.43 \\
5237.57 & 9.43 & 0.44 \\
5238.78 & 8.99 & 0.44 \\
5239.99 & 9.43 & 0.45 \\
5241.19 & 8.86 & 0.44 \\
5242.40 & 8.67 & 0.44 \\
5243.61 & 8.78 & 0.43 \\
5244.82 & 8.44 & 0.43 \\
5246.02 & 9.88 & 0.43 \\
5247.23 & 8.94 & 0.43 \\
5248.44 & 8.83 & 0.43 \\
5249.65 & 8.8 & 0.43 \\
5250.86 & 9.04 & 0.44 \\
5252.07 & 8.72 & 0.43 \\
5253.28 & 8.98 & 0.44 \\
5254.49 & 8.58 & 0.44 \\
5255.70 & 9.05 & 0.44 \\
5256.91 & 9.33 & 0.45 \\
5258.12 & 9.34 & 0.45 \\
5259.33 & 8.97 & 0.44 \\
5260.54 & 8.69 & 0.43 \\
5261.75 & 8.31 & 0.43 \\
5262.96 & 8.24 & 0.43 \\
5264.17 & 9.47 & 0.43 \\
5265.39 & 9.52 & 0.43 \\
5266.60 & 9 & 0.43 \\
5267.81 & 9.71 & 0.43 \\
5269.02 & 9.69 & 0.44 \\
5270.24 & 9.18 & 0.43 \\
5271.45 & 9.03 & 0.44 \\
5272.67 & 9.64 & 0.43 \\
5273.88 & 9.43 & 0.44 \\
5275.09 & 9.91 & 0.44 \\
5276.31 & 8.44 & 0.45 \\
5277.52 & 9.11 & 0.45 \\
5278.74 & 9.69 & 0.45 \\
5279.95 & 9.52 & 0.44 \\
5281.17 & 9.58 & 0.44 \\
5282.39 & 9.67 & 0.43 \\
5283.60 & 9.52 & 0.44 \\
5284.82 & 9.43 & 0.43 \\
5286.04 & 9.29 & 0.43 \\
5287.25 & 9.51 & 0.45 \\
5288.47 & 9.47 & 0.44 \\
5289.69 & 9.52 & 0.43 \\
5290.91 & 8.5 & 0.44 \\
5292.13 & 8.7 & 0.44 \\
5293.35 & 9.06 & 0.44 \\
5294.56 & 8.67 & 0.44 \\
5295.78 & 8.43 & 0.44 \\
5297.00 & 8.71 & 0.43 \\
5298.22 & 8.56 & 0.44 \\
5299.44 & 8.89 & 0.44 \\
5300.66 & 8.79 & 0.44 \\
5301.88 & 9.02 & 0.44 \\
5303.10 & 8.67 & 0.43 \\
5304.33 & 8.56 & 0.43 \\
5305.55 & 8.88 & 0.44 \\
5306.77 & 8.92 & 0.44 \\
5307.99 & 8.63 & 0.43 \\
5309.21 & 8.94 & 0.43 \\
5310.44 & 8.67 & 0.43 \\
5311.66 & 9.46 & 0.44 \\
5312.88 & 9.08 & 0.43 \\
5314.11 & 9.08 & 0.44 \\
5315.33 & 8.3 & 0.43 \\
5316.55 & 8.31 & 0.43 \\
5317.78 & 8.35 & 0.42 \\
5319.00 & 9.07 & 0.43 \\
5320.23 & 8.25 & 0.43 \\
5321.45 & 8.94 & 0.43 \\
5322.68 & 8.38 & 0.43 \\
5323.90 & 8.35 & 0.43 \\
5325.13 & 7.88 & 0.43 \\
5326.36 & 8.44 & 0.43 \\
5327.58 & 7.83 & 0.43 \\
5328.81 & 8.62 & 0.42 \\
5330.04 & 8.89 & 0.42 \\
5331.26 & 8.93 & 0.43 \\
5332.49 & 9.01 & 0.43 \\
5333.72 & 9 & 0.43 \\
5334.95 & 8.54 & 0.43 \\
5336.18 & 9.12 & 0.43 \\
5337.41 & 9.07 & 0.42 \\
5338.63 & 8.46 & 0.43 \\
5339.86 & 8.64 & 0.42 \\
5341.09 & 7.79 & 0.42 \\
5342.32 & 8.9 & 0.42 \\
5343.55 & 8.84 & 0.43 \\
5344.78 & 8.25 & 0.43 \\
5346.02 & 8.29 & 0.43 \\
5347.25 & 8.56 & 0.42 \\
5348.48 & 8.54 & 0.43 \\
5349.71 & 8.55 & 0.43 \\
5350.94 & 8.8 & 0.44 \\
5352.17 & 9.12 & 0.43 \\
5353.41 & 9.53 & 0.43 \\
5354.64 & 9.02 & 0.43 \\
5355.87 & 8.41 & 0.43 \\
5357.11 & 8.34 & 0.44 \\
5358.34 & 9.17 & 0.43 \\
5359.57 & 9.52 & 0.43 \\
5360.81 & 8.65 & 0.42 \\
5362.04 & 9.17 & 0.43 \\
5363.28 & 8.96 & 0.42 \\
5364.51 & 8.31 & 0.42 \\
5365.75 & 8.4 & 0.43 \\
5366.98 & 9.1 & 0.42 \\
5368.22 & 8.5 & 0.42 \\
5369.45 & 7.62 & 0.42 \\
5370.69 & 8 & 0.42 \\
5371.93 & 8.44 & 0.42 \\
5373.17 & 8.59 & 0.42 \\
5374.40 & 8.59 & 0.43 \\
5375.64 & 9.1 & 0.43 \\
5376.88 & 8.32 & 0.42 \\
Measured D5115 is 0.33 mag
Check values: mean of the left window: 15.2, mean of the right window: 8.88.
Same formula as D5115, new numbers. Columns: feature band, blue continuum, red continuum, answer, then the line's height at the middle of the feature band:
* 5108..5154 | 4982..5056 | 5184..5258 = 0.27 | 11.4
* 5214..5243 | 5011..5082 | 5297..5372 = 0.06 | 9.57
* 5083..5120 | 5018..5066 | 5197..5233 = 0.11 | 10.4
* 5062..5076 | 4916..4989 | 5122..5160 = 0.12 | 11.1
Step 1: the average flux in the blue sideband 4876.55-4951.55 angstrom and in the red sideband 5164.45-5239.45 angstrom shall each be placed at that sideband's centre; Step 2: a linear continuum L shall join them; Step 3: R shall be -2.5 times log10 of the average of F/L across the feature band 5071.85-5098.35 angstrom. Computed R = 0.03 mag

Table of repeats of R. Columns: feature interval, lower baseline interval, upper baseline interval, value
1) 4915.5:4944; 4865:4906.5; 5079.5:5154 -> -0.19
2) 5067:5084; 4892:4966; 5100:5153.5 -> 0.02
